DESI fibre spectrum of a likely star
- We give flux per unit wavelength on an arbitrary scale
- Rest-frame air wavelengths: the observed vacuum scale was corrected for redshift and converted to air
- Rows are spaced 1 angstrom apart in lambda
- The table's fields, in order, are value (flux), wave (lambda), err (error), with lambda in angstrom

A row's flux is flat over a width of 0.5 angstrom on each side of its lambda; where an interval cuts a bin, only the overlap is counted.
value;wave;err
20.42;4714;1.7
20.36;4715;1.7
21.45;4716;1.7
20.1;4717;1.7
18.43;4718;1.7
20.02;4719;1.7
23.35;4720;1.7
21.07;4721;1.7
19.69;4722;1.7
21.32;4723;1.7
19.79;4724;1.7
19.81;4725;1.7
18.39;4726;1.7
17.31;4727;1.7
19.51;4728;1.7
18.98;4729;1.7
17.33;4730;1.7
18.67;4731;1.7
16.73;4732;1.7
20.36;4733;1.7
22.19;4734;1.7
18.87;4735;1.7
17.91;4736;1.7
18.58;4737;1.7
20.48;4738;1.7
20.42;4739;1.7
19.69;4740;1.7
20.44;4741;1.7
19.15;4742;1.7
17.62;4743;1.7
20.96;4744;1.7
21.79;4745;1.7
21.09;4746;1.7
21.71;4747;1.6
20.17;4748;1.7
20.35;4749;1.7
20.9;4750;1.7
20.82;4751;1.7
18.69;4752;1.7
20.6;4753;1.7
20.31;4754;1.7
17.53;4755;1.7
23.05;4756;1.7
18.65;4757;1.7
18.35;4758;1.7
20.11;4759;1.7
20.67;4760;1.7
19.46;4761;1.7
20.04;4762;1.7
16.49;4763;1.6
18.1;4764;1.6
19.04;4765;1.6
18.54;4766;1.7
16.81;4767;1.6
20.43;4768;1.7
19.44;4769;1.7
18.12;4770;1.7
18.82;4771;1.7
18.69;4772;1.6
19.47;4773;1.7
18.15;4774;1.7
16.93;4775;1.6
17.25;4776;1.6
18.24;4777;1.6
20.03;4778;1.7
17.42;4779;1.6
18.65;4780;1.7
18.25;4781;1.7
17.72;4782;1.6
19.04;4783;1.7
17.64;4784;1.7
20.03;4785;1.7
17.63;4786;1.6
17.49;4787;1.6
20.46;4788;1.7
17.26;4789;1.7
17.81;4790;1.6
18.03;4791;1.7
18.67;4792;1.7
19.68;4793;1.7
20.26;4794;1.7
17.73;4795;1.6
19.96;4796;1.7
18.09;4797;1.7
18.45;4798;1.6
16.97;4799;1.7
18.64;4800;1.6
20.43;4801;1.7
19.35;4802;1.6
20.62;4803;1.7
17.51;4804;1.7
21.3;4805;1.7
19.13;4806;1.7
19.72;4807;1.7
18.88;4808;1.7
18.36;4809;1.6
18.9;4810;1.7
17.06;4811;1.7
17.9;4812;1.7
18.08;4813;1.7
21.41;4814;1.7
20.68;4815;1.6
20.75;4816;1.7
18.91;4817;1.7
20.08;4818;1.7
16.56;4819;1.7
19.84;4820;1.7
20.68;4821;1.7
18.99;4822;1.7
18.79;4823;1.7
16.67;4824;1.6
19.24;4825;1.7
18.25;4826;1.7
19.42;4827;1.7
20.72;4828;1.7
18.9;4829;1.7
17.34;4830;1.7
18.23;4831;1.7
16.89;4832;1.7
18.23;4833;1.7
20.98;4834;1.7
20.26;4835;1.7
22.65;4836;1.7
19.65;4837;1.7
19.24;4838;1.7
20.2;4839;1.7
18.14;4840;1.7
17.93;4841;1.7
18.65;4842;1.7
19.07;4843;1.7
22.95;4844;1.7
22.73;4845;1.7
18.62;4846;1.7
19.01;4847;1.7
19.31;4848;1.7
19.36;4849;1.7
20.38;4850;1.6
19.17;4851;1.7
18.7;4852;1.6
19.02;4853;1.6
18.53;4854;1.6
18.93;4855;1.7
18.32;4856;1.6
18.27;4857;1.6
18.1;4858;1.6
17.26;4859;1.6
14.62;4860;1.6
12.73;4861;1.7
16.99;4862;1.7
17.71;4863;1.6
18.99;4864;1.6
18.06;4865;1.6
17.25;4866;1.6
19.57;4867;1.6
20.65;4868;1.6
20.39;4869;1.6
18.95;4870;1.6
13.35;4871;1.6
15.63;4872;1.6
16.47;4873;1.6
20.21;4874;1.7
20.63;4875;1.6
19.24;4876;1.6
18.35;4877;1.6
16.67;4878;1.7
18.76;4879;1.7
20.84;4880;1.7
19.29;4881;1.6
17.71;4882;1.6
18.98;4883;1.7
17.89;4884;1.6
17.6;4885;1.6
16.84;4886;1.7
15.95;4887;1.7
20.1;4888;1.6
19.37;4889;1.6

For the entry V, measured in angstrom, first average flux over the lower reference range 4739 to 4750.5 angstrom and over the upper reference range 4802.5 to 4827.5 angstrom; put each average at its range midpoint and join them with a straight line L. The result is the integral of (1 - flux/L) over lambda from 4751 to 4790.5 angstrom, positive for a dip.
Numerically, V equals 2.2 angstrom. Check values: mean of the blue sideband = 20.4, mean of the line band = 18.8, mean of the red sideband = 19.1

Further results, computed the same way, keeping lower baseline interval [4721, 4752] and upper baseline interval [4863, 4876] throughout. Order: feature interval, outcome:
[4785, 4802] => 0.41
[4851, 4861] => 0.39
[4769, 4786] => 0.77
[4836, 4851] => -0.91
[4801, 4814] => -0.05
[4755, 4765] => 0.08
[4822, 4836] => -0.11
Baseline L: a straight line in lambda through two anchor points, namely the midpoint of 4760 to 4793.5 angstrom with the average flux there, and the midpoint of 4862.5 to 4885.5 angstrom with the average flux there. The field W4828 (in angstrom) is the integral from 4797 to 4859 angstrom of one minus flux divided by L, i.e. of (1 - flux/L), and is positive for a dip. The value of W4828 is -2.4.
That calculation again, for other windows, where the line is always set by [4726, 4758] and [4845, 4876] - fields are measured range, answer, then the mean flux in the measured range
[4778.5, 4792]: 0.62 angstrom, 18.3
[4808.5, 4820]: -0.12 angstrom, 19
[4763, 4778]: 0.70 angstrom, 18.4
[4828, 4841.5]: -0.45 angstrom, 19.2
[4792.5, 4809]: -0.15 angstrom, 19.1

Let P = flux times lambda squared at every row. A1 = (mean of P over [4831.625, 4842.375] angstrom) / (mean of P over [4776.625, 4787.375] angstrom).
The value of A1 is 1.1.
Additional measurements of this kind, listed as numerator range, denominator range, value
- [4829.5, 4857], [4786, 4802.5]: 1.06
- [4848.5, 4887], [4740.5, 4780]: 0.98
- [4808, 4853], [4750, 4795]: 1.05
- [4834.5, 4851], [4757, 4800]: 1.10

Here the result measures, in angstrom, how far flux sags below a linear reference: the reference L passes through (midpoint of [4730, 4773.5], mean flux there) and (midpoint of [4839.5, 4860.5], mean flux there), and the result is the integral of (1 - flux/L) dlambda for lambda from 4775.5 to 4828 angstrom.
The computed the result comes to 1.0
